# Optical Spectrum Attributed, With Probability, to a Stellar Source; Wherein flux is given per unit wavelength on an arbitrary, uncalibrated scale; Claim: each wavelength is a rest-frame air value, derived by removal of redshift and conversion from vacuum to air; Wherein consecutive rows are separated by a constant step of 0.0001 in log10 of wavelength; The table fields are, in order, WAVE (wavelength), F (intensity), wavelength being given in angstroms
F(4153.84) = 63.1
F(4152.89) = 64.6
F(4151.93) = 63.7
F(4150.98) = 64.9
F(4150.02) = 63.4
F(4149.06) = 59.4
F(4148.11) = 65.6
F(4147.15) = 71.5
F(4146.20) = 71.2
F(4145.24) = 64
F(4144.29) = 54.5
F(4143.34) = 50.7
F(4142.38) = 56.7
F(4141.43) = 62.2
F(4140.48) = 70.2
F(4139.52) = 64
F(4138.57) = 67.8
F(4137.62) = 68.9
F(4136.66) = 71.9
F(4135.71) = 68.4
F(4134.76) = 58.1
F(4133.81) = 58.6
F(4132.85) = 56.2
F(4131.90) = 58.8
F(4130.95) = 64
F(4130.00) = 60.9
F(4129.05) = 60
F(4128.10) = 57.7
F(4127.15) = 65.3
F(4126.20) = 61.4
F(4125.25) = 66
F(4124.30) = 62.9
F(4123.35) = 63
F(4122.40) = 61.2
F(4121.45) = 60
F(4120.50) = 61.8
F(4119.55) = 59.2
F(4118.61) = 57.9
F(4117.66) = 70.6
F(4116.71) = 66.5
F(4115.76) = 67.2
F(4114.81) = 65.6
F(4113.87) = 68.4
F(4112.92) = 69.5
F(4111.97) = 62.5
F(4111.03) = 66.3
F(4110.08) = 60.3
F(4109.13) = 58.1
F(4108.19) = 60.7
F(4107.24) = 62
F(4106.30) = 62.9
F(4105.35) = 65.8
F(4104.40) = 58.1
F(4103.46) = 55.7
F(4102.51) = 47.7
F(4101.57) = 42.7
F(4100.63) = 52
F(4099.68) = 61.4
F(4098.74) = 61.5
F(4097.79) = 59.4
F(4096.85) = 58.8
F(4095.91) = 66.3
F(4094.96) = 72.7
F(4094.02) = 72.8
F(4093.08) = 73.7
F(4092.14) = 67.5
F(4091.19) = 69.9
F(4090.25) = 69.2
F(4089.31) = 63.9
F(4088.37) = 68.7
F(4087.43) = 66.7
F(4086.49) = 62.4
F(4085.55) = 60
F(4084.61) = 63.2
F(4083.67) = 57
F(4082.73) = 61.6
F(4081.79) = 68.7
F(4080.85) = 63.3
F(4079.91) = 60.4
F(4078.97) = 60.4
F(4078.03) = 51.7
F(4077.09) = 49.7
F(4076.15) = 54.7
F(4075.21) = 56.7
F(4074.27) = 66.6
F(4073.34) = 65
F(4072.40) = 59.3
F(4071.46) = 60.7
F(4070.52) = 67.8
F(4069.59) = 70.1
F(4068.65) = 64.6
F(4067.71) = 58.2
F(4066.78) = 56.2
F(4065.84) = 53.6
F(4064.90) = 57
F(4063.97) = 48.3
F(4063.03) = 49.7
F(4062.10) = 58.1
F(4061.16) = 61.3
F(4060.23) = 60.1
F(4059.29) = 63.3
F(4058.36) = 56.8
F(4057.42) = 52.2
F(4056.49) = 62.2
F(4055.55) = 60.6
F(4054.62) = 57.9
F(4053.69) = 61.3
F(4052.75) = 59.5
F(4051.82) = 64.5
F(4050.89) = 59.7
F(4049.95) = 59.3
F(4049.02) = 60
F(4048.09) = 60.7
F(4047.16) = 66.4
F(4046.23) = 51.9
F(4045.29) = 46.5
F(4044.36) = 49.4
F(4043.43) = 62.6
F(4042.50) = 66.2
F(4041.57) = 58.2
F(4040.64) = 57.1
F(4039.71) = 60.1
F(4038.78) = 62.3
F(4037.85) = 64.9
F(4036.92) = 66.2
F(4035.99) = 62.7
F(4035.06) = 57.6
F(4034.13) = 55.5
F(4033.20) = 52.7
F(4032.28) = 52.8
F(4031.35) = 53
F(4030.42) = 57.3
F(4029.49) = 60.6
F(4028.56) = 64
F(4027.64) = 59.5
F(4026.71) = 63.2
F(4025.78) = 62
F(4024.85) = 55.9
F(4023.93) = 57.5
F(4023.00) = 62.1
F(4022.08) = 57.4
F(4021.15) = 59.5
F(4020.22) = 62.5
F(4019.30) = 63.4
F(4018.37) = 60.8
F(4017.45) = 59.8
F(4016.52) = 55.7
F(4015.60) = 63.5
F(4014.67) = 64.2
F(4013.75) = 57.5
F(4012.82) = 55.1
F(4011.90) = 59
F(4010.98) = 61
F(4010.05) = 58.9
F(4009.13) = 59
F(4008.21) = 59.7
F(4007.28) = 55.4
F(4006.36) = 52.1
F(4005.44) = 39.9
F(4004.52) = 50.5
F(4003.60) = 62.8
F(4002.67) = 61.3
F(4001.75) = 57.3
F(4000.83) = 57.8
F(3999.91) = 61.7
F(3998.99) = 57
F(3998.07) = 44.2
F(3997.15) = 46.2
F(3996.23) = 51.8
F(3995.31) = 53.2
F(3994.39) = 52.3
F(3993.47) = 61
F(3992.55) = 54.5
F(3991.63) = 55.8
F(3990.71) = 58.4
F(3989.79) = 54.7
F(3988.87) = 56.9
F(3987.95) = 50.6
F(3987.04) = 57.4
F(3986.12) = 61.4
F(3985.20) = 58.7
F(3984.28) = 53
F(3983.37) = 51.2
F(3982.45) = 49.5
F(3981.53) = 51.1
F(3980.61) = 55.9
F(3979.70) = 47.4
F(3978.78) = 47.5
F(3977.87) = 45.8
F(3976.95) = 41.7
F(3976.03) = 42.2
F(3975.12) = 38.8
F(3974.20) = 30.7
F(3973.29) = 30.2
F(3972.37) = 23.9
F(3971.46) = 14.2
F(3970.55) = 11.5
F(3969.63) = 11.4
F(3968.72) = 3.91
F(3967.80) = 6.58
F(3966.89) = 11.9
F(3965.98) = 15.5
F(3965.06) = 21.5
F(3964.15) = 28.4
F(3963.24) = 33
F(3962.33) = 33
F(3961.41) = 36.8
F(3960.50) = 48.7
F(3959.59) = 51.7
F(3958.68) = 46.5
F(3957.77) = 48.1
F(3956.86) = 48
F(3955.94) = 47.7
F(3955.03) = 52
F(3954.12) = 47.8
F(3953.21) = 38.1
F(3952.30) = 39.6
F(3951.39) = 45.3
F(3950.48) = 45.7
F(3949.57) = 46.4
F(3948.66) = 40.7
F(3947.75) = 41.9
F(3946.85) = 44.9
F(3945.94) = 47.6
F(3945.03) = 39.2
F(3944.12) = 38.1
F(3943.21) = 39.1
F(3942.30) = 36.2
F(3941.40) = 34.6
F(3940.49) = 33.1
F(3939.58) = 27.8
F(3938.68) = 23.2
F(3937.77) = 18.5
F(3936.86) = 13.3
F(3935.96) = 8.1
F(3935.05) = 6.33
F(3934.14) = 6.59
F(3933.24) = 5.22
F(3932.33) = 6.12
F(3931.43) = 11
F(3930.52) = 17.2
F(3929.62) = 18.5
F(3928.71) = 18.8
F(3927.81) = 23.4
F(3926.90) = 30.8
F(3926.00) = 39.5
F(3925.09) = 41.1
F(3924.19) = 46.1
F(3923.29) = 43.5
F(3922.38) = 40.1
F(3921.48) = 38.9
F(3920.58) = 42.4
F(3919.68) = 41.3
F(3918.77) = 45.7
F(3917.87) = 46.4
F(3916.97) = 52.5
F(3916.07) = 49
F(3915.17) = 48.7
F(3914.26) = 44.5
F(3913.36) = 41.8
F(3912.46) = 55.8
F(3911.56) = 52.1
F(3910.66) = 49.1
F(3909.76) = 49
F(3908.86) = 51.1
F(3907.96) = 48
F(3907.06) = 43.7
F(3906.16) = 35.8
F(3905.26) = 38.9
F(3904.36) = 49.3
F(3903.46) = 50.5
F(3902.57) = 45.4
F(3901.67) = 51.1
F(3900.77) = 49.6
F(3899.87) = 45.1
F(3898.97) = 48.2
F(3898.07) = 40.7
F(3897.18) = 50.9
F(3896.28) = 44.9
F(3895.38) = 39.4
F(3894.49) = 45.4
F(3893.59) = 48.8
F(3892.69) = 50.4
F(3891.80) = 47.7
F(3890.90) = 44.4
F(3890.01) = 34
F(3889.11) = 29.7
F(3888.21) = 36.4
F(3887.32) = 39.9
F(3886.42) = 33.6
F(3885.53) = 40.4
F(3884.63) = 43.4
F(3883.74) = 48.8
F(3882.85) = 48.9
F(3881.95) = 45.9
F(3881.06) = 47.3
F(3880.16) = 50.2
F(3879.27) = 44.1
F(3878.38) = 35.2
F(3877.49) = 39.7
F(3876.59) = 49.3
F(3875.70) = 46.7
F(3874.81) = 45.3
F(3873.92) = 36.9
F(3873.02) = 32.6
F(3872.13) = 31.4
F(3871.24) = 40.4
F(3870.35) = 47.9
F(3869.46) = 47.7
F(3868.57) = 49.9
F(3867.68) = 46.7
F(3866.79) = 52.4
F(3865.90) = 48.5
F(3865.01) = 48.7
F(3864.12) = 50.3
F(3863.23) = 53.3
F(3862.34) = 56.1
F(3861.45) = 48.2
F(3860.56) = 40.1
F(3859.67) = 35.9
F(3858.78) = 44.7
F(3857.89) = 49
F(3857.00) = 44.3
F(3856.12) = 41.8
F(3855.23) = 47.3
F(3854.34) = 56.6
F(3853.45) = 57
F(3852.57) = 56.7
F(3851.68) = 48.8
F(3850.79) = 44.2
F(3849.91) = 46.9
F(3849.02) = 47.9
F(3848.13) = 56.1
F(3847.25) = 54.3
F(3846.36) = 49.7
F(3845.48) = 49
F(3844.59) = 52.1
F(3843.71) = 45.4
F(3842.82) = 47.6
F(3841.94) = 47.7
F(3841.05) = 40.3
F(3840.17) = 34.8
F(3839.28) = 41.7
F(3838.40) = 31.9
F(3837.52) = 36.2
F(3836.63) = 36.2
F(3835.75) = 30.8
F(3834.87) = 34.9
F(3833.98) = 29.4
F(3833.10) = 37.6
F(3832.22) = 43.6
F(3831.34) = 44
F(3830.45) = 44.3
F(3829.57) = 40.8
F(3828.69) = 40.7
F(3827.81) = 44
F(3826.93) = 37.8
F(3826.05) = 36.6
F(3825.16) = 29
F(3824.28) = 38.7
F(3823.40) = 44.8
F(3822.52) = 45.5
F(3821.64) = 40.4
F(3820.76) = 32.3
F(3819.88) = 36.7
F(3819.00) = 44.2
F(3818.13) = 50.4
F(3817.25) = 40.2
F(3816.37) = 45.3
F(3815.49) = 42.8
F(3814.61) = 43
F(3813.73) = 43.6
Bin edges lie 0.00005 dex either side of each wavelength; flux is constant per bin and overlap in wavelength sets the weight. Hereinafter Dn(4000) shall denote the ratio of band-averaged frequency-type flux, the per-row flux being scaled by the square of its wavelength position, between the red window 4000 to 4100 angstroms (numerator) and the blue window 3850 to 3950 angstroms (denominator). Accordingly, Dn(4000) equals 1.59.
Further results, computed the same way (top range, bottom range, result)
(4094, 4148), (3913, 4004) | 1.72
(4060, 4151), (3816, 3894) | 1.61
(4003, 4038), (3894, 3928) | 1.38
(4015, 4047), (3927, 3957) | 2.02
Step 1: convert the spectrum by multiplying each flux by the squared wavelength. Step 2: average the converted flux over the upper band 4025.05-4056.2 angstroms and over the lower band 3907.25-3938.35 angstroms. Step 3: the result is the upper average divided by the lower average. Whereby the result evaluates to 1.86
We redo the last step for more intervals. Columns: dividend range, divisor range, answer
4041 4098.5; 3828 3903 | 1.52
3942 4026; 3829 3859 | 1.14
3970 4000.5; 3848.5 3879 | 1.10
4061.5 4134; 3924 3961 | 2.00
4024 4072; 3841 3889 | 1.41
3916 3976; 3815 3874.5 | 0.77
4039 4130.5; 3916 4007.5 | 1.65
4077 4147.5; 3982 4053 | 1.14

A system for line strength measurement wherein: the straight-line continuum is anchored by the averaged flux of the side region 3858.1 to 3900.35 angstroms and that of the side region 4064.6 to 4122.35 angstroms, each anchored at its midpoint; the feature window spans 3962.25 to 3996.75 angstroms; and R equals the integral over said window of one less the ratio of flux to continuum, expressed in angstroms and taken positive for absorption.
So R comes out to 8.2 angstroms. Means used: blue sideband 44.2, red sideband 62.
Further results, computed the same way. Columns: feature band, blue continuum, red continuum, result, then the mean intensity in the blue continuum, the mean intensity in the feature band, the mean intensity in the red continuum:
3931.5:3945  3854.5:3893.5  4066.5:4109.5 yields 7.7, 44.2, 21.5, 61.7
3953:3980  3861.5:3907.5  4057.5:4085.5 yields 9.3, 44.6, 33.3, 59.4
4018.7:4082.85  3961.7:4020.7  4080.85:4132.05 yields -4.9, 47.1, 59.3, 62.8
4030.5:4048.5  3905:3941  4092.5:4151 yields -2.7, 33.8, 58.2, 62.5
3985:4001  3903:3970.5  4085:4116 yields -3.7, 35.3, 55.1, 63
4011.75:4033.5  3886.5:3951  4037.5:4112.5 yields -2.6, 38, 59.2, 60.5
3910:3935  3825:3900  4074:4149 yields 6.8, 44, 35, 62.4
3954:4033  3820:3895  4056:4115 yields 7.8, 43.6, 49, 61.1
